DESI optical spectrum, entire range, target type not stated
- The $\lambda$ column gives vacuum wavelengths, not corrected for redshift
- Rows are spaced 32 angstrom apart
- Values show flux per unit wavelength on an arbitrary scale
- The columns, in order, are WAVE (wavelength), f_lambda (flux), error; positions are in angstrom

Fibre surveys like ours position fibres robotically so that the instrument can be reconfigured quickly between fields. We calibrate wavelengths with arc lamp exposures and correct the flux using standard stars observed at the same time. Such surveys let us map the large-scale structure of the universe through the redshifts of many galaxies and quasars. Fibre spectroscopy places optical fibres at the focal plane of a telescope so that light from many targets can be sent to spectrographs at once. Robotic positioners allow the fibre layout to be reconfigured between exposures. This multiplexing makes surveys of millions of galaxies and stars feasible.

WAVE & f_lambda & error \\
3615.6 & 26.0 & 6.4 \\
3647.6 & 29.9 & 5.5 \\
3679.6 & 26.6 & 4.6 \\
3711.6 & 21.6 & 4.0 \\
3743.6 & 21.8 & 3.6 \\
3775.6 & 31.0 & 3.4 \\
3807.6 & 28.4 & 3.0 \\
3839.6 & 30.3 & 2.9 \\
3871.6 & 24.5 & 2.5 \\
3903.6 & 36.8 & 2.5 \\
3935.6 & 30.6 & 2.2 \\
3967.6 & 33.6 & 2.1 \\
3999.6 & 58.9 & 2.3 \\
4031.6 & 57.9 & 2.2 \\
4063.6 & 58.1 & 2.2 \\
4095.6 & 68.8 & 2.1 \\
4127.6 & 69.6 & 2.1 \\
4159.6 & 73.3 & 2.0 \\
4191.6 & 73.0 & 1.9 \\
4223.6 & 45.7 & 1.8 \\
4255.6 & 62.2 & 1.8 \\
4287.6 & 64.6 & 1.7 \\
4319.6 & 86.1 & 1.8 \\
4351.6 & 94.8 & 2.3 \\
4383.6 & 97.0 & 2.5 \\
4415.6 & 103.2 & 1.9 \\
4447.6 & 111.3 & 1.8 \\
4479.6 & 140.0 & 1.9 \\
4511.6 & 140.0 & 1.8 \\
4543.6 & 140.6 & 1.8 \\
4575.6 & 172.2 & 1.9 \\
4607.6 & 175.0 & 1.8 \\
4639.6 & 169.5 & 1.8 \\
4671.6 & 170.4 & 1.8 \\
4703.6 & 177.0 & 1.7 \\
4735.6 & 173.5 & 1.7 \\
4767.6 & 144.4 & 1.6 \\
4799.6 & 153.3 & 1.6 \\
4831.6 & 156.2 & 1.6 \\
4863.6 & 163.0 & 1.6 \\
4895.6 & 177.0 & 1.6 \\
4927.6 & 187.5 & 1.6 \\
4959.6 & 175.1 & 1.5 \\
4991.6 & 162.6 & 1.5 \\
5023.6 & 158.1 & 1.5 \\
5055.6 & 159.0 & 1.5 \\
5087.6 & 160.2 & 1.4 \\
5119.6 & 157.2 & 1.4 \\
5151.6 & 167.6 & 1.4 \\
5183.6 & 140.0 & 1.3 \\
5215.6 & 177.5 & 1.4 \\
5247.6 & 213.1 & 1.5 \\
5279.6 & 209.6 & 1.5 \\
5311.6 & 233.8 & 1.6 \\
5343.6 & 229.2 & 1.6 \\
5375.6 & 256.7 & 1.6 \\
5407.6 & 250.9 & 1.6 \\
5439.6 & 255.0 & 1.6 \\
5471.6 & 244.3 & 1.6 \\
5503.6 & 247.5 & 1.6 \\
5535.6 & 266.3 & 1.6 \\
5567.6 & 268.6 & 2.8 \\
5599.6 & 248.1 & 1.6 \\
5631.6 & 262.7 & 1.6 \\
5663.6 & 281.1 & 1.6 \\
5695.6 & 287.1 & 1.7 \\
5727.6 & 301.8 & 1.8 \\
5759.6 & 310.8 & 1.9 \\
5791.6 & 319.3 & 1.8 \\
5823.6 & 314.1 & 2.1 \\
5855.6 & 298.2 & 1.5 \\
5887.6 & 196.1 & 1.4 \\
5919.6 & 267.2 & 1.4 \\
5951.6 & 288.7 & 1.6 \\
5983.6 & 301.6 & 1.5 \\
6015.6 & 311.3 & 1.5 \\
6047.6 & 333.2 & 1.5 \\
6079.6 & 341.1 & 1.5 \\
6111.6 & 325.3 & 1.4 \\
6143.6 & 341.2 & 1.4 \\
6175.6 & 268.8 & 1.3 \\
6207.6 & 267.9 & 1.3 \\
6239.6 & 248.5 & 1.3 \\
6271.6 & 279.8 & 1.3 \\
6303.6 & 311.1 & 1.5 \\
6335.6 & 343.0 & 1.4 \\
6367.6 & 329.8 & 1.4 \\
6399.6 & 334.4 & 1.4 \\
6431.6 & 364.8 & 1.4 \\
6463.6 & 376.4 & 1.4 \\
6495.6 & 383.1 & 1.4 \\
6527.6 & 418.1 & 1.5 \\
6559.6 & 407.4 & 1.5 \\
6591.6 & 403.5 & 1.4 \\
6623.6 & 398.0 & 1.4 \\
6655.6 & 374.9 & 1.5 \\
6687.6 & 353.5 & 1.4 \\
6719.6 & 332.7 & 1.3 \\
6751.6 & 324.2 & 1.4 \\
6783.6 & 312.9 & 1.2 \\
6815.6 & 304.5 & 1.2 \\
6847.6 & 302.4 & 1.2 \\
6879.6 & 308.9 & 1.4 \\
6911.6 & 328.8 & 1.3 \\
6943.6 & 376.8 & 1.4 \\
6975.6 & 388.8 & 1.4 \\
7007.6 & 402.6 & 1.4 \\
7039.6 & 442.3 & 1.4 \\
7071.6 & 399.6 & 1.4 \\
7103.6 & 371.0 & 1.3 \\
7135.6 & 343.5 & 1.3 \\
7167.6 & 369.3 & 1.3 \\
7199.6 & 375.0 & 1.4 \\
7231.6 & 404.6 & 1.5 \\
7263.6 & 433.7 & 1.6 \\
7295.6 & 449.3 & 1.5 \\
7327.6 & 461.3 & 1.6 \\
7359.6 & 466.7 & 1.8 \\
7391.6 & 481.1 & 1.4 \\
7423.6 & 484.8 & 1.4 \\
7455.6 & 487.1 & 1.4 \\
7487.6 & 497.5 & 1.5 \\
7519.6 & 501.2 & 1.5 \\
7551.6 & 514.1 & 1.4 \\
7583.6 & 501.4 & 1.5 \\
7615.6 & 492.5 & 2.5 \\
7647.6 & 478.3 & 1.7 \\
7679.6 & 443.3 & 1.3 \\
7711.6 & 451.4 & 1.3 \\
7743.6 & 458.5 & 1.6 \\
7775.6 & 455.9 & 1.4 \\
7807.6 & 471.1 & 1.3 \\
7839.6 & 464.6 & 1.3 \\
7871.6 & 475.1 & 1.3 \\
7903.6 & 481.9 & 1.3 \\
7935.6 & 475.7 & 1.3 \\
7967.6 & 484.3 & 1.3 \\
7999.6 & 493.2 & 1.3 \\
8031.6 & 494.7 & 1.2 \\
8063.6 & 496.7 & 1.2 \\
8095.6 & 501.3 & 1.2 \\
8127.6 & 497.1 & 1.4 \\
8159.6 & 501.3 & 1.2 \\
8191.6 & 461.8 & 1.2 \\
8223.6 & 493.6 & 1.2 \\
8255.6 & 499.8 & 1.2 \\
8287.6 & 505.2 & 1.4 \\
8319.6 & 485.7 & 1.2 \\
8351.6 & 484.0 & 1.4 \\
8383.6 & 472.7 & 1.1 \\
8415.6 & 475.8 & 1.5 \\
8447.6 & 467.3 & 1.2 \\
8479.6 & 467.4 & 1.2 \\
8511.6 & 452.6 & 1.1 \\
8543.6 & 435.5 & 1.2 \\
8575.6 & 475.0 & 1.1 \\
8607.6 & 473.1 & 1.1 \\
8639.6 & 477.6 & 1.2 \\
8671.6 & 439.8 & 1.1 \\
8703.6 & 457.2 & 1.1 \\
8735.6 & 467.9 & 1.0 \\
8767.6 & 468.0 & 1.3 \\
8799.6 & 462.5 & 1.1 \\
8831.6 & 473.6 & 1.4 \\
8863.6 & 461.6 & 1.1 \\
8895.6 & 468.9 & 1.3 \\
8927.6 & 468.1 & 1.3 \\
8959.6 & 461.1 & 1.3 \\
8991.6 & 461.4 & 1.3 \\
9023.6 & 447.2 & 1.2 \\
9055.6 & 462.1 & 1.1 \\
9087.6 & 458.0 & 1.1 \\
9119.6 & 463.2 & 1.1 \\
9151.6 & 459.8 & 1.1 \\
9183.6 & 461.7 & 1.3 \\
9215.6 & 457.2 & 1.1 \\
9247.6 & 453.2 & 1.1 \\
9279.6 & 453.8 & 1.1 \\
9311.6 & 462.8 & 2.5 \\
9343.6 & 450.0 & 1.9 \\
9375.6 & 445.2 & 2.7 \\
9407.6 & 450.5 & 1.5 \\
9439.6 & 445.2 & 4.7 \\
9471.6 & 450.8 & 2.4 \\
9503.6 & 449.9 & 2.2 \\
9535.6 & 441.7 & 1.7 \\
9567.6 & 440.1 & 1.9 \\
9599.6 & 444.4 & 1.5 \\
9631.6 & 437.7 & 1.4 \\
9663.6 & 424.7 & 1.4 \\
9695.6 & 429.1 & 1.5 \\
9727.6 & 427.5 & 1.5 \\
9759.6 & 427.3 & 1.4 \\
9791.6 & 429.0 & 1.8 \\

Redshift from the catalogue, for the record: 0.000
